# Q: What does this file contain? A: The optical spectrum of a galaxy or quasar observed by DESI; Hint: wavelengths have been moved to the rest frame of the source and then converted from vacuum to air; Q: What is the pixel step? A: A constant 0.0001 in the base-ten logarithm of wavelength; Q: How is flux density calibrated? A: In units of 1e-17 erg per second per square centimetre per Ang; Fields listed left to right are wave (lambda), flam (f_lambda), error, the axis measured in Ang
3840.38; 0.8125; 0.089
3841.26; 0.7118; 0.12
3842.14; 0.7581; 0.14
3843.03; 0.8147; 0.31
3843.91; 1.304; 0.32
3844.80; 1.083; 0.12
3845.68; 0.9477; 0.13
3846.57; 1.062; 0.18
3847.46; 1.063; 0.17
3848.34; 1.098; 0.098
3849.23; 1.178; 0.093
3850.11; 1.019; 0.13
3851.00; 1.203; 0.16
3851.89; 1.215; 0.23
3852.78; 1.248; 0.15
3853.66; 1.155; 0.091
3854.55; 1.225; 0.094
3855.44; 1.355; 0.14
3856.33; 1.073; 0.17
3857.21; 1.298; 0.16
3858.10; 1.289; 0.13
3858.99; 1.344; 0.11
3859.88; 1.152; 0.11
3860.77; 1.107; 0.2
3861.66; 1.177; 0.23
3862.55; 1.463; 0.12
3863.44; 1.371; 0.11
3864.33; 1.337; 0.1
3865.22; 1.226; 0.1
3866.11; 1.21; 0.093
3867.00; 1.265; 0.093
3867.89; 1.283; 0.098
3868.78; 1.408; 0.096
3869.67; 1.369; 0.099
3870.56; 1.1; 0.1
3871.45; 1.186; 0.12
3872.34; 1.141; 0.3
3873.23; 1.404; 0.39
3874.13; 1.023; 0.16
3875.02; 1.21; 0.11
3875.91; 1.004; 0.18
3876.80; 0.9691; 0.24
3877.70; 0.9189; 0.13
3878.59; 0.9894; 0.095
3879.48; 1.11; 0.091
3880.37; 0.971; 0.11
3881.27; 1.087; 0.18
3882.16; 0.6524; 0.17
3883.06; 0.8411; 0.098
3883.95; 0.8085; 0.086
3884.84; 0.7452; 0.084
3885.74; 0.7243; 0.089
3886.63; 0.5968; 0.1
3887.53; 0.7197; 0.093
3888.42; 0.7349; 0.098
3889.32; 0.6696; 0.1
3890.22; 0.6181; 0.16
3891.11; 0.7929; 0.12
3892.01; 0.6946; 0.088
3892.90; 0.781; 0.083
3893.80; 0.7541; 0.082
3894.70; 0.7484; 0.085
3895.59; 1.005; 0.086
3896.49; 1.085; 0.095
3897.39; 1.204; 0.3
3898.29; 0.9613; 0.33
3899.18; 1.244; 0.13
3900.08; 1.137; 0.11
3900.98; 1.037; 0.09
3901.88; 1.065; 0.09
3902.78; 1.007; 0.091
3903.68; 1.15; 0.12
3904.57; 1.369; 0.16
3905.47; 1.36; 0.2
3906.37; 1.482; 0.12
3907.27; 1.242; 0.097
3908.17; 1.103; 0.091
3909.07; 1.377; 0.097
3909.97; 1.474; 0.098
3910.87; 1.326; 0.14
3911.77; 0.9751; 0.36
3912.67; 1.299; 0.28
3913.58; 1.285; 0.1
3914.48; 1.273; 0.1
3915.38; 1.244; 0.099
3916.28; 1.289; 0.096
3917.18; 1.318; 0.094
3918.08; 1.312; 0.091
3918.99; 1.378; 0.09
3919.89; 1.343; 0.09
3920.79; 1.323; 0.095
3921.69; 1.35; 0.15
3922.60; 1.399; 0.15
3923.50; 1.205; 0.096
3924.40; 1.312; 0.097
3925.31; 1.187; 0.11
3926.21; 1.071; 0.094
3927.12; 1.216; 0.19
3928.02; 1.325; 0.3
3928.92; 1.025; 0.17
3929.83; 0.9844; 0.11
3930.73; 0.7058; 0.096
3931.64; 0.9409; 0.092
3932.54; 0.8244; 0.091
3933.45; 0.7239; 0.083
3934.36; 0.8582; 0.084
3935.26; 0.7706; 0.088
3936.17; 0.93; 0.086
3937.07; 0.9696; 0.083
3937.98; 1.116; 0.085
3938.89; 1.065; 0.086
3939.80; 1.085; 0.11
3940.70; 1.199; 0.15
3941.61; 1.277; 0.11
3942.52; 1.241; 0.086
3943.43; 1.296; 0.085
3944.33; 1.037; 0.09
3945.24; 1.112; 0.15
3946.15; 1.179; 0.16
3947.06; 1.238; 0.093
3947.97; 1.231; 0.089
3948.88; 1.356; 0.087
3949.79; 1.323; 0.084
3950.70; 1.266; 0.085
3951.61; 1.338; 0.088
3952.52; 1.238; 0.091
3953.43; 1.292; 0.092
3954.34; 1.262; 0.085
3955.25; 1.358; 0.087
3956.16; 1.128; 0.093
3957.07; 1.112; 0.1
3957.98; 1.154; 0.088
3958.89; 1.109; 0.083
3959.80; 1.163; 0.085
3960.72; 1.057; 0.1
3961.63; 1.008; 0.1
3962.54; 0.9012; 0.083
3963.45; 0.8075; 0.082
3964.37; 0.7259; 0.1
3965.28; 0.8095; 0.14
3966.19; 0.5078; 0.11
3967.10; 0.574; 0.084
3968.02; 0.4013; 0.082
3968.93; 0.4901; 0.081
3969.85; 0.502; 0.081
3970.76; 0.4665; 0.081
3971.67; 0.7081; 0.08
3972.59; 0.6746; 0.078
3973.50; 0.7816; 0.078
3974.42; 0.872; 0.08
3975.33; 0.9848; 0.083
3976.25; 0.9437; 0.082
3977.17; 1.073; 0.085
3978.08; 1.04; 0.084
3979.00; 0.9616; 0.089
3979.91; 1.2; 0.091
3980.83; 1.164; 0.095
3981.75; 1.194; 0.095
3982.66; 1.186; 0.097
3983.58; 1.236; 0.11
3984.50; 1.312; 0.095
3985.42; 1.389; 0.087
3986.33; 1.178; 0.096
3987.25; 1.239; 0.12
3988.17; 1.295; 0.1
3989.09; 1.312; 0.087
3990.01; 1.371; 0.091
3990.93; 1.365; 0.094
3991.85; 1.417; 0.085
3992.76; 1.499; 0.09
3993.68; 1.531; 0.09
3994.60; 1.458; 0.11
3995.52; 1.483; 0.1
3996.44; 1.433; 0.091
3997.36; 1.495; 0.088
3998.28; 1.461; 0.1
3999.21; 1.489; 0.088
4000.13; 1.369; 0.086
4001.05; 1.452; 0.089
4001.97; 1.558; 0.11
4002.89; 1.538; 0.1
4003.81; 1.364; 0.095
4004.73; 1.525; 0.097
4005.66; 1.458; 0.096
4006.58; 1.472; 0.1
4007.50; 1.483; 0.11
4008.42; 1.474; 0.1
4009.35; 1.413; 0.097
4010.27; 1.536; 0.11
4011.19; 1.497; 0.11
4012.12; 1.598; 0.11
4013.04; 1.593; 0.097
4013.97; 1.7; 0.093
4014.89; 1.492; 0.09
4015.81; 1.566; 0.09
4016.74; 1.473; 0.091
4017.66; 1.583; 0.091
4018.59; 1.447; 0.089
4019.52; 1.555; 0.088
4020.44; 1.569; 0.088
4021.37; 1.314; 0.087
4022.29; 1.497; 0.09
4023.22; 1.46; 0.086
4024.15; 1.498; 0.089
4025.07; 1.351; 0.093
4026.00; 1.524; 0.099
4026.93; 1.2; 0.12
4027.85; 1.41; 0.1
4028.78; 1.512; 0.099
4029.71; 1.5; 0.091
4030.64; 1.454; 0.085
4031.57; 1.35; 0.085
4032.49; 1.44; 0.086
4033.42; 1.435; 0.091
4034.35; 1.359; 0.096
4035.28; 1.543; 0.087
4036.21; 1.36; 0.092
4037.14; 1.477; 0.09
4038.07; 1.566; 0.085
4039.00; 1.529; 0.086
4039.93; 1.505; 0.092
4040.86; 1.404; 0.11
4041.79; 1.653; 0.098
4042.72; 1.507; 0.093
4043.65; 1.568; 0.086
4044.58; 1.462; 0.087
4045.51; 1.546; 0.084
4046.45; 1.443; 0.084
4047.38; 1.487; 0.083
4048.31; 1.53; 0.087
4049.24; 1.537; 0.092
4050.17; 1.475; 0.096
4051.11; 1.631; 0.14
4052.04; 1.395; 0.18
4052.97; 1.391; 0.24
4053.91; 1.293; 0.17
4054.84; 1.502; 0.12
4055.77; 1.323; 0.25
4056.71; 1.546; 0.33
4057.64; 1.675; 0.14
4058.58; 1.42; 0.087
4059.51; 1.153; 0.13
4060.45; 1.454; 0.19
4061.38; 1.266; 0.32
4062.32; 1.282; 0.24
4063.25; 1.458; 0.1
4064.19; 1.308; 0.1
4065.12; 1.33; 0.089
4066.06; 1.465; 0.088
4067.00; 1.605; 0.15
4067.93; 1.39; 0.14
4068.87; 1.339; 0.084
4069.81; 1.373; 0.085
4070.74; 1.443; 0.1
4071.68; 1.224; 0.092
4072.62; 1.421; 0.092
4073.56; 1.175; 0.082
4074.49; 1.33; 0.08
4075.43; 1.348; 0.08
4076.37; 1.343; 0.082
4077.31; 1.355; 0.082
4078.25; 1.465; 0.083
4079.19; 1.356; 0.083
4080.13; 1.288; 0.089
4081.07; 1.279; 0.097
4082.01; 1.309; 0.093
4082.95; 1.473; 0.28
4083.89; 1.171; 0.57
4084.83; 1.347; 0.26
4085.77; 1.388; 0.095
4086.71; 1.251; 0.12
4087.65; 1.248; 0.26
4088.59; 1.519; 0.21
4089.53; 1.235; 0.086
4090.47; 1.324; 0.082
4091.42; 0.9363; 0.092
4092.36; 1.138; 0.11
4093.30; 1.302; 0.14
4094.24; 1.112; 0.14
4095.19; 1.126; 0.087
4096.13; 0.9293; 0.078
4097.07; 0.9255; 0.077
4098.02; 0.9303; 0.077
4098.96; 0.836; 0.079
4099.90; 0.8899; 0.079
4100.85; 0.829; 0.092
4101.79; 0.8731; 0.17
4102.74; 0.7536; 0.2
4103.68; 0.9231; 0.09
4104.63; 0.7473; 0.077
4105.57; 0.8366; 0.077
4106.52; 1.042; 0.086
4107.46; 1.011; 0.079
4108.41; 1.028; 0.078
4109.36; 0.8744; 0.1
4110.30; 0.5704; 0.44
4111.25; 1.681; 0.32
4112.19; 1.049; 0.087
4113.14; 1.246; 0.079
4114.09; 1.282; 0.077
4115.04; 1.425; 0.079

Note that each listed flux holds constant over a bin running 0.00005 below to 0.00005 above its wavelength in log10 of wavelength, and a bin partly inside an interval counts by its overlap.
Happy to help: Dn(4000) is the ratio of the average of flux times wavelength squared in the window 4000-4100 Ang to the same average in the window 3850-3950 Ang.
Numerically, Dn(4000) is 1.35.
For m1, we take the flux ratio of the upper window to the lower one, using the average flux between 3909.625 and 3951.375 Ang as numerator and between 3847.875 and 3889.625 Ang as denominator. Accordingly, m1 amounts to 1.06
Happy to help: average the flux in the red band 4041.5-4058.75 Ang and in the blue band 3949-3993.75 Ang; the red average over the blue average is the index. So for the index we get 1.4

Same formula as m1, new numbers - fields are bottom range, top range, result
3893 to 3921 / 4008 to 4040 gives 1.24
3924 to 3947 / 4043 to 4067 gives 1.36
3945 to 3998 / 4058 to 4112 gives 1.09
